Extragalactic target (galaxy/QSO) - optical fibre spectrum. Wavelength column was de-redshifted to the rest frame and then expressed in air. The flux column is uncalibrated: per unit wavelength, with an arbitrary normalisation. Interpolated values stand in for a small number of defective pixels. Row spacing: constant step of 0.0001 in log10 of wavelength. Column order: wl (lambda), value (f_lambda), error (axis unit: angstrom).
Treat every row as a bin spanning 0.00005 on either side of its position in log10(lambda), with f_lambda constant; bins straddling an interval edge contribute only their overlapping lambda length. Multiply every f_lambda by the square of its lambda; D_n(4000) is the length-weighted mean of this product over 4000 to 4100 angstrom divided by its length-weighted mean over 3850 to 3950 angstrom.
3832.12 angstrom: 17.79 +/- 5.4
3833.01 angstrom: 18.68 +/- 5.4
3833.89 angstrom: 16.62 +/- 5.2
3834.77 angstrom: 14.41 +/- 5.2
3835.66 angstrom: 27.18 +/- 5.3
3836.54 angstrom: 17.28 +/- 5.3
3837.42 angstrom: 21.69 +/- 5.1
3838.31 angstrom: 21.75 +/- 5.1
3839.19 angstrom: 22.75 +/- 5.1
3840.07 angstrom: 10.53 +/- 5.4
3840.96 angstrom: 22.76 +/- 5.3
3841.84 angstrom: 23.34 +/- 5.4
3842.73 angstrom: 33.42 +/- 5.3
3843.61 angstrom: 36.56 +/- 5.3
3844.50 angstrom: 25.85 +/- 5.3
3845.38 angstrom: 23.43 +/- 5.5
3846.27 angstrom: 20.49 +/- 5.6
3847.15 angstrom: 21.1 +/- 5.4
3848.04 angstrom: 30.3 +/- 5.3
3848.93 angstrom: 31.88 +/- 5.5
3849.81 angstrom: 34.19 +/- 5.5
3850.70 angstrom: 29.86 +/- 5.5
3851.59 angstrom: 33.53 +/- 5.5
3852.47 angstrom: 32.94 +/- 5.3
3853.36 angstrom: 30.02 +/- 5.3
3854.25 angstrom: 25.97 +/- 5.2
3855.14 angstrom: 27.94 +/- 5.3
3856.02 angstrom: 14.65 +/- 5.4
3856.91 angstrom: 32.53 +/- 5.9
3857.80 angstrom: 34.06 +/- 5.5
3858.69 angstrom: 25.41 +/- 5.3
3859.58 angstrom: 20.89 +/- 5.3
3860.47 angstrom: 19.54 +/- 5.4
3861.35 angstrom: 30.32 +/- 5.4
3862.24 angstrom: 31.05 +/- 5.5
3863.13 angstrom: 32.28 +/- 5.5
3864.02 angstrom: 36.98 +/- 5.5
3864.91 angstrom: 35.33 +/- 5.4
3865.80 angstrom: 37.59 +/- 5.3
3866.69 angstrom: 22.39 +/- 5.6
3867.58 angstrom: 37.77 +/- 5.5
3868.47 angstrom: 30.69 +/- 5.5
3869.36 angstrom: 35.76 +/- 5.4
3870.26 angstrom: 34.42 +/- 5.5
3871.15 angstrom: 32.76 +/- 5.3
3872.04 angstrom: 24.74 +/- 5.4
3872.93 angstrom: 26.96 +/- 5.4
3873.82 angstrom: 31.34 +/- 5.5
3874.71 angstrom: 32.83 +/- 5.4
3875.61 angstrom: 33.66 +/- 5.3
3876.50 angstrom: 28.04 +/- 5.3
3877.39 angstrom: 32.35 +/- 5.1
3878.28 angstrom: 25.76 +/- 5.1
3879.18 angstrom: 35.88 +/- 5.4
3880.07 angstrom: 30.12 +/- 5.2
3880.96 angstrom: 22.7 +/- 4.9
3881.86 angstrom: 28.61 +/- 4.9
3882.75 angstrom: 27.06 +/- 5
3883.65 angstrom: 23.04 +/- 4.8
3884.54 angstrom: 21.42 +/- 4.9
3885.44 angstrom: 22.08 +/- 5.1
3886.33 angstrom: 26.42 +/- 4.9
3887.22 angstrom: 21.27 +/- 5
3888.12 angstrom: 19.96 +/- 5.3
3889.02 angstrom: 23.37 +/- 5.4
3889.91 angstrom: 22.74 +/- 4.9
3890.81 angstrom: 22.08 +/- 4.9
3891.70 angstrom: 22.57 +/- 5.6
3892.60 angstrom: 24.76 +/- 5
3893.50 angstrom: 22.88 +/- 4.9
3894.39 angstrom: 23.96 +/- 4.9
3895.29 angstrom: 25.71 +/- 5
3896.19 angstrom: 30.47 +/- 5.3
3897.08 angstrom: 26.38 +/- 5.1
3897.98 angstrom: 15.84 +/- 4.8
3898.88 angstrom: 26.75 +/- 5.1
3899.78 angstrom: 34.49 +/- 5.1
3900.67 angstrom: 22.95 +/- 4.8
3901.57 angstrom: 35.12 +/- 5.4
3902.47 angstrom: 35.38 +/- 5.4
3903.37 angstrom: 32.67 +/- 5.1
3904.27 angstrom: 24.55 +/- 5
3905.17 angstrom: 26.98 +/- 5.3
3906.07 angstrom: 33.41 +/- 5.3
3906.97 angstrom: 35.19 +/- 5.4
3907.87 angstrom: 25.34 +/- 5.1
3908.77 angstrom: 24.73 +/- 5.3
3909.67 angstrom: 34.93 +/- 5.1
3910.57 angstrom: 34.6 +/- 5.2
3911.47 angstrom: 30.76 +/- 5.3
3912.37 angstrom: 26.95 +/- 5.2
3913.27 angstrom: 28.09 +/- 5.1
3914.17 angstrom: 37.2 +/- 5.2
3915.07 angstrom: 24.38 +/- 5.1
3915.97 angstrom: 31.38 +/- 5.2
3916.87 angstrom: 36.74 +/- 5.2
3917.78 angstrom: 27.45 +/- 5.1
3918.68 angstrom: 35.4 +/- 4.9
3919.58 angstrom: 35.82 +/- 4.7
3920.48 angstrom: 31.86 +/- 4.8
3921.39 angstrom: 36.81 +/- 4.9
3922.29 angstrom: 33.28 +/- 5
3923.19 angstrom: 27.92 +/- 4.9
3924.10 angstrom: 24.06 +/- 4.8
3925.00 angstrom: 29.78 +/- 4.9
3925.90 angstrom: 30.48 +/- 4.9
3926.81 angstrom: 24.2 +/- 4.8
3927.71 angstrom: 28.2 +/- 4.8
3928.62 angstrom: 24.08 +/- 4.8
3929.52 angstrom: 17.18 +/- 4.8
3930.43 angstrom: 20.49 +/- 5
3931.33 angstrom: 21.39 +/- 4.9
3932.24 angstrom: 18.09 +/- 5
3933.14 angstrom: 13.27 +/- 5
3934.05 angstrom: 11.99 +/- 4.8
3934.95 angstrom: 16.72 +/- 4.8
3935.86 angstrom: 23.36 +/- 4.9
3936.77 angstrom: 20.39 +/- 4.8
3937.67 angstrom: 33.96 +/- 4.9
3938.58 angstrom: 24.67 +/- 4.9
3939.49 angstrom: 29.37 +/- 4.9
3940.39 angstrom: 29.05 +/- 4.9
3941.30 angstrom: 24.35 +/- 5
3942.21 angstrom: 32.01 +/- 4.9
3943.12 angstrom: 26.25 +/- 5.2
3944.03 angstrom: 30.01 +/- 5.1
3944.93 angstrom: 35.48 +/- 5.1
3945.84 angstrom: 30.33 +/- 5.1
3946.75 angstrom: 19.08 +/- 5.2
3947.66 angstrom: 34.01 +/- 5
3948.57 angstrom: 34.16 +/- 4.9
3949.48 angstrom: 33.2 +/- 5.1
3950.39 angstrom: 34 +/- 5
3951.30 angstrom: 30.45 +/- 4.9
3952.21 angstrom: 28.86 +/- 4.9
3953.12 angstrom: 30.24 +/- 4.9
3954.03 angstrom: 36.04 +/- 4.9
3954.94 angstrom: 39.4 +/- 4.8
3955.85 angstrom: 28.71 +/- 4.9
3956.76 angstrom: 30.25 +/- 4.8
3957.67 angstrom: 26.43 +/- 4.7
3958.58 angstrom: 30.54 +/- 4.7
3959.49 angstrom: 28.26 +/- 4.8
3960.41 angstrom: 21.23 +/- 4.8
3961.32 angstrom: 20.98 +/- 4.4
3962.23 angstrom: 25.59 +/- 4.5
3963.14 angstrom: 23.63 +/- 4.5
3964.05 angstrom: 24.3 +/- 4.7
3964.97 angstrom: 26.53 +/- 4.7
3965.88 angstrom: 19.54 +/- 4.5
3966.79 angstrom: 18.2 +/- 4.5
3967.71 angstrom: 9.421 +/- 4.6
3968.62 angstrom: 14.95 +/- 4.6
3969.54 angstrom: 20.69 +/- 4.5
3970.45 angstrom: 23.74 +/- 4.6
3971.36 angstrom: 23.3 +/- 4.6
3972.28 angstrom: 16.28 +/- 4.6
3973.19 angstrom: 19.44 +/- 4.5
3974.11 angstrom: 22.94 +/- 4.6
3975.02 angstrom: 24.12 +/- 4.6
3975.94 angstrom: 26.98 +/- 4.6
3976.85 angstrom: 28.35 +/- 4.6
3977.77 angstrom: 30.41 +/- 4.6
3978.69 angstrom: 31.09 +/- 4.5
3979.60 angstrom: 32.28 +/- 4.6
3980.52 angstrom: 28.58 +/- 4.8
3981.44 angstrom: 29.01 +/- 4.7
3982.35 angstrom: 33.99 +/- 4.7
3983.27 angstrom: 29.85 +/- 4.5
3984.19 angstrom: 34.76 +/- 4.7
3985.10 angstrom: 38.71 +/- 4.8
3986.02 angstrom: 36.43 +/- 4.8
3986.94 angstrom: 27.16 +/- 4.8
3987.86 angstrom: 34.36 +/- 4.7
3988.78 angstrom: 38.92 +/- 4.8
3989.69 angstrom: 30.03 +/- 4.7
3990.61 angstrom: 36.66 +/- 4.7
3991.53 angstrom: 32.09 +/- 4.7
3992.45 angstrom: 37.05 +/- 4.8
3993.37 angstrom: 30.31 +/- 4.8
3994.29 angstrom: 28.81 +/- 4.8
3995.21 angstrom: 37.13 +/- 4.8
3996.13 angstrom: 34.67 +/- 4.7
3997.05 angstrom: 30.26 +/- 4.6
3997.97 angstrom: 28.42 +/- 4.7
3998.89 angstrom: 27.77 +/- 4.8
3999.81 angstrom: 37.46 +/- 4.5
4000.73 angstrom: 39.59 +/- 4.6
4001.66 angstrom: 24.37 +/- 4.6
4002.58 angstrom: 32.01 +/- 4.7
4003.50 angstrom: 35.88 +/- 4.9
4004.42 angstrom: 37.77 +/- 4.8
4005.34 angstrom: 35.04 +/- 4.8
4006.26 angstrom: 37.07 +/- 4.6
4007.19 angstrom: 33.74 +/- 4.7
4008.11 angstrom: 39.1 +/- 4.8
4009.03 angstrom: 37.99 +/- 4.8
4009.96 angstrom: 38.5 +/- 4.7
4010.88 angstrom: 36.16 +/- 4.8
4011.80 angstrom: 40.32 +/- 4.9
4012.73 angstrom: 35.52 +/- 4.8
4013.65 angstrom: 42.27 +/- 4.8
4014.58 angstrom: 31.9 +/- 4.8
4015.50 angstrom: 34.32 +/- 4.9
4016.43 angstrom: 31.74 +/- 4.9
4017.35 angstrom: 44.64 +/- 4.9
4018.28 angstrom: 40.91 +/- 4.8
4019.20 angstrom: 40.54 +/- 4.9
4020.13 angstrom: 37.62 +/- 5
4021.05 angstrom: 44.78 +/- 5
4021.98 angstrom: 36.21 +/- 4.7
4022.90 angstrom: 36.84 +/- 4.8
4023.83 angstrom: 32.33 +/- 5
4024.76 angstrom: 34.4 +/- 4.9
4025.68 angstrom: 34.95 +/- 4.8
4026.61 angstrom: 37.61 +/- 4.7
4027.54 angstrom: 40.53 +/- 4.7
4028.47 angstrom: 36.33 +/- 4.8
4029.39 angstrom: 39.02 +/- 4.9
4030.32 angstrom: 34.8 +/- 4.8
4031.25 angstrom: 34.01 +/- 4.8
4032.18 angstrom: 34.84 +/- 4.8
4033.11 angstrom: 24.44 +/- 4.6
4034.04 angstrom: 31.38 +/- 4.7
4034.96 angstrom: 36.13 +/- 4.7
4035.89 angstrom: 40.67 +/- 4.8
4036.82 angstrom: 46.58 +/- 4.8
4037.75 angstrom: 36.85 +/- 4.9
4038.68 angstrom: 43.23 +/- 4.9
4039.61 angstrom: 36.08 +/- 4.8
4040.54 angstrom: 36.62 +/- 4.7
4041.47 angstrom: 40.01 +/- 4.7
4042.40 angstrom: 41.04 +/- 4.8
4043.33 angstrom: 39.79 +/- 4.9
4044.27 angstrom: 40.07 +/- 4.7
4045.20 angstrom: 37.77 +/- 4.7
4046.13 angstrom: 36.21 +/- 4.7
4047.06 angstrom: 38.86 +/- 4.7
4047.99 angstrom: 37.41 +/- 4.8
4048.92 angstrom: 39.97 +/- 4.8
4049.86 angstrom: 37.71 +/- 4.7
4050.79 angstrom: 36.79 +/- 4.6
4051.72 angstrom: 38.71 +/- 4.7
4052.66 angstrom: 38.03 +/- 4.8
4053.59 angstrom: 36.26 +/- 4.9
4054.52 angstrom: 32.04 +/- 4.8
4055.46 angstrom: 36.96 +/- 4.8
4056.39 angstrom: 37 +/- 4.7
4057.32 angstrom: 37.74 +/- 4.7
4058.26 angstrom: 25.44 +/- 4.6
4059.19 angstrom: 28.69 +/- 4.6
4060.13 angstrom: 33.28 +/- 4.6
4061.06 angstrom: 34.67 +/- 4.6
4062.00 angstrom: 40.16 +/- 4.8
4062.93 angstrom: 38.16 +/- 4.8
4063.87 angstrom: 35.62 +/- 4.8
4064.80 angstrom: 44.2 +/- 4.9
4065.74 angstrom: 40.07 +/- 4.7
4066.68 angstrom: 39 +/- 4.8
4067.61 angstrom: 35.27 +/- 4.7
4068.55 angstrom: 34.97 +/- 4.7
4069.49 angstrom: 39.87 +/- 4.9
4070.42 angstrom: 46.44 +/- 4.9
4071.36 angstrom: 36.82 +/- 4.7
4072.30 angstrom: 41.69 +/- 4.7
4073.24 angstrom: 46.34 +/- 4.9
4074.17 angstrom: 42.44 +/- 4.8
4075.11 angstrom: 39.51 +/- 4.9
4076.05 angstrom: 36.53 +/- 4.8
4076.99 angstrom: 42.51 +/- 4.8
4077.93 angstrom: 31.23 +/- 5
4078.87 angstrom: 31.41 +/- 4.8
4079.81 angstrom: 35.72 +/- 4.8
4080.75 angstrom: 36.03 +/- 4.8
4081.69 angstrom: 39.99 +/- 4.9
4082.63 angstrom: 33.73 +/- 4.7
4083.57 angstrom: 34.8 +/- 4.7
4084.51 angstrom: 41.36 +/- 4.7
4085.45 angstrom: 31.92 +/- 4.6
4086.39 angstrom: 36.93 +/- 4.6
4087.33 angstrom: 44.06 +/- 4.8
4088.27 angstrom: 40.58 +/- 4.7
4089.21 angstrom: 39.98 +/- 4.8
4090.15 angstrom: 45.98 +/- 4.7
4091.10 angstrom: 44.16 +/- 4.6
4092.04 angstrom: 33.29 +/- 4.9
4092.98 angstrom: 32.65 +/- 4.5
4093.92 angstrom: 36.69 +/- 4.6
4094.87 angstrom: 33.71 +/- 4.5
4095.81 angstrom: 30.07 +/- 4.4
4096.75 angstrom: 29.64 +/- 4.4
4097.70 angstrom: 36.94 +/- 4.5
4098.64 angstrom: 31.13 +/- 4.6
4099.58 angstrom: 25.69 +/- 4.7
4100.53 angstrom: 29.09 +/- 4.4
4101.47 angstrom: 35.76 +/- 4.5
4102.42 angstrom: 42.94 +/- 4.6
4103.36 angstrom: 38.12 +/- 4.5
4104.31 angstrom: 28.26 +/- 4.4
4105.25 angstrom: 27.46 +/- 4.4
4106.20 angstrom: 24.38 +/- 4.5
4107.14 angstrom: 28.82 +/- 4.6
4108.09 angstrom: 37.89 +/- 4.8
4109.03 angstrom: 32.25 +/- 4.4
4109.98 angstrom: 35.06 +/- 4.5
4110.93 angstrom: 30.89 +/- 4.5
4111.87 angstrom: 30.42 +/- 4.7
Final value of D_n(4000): 1.4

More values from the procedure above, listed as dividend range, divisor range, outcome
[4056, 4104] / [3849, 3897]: 1.45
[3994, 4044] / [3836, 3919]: 1.40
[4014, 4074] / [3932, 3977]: 1.54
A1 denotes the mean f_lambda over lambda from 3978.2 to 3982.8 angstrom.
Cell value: 31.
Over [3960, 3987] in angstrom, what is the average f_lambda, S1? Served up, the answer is 25.4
